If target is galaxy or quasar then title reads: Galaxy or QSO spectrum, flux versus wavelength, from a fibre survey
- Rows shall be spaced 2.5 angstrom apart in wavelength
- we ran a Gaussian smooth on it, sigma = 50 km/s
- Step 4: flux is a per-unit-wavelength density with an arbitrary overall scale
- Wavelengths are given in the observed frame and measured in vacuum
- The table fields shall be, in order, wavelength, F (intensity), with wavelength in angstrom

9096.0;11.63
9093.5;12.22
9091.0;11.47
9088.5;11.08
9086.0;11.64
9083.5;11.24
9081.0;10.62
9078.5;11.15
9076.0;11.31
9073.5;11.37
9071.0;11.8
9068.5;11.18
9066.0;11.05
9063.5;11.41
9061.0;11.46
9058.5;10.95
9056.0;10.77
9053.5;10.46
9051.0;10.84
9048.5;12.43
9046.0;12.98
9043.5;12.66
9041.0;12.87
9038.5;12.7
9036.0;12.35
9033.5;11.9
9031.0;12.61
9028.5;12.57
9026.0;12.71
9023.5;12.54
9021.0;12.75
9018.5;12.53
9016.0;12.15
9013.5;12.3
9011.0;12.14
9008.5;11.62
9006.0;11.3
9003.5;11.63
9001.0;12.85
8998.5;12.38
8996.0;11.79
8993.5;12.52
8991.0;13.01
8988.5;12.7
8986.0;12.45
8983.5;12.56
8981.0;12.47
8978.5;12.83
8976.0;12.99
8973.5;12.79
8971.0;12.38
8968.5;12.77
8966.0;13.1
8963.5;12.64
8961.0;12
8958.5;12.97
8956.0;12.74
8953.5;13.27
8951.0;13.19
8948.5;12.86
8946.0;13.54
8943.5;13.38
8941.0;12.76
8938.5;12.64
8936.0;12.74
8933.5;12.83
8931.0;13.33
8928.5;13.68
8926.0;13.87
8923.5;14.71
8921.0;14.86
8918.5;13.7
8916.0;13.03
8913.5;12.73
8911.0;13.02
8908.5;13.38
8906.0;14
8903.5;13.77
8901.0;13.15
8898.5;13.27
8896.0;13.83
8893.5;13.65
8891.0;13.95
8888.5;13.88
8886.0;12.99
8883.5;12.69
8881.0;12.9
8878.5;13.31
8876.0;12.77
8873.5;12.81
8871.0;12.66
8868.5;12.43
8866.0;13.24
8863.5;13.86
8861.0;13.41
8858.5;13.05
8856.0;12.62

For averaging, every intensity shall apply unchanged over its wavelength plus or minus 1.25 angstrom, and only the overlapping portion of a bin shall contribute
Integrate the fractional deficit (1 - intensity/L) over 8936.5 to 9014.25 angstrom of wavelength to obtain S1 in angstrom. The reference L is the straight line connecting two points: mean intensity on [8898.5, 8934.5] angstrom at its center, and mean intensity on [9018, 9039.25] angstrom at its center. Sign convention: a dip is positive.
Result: 2.5 angstrom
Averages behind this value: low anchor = 13.6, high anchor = 12.5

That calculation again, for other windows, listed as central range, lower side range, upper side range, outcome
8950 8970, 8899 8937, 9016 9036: 0.45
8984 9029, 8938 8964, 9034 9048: 1.51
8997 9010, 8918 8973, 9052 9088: 0.30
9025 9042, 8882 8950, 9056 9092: -1.04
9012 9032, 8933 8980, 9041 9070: -0.89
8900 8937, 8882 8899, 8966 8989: -0.88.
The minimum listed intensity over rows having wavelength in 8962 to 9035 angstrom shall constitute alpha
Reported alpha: 11.3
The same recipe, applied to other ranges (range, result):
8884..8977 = 12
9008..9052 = 10.84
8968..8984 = 12.38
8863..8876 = 12.43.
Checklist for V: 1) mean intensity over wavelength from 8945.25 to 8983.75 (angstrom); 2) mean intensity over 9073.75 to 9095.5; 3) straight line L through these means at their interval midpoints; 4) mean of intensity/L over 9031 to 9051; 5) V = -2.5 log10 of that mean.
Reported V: -0.051 mag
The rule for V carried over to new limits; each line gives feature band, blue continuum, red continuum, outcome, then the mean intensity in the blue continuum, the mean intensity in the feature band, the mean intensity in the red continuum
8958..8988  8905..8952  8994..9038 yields 0.01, 13.4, 12.7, 12.3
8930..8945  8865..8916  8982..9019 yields -0.01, 13.2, 13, 12.3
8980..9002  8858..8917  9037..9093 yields -0.02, 13.2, 12.5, 11.5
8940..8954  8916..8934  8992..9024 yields 0.02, 13.8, 13.2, 12.2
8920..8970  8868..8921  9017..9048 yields -0.01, 13.3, 13.2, 12.6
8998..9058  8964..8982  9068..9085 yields -0.02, 12.8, 12.2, 11.2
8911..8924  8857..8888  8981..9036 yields -0.07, 13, 13.7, 12.3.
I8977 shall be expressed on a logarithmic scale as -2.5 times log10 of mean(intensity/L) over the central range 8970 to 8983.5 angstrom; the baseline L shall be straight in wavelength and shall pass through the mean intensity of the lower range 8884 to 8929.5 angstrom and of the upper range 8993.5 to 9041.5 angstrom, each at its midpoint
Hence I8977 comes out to 0.01 mag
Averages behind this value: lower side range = 13.6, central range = 12.7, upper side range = 12.3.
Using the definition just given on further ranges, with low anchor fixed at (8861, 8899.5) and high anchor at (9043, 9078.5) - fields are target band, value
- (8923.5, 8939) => -0.05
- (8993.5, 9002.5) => -0.03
